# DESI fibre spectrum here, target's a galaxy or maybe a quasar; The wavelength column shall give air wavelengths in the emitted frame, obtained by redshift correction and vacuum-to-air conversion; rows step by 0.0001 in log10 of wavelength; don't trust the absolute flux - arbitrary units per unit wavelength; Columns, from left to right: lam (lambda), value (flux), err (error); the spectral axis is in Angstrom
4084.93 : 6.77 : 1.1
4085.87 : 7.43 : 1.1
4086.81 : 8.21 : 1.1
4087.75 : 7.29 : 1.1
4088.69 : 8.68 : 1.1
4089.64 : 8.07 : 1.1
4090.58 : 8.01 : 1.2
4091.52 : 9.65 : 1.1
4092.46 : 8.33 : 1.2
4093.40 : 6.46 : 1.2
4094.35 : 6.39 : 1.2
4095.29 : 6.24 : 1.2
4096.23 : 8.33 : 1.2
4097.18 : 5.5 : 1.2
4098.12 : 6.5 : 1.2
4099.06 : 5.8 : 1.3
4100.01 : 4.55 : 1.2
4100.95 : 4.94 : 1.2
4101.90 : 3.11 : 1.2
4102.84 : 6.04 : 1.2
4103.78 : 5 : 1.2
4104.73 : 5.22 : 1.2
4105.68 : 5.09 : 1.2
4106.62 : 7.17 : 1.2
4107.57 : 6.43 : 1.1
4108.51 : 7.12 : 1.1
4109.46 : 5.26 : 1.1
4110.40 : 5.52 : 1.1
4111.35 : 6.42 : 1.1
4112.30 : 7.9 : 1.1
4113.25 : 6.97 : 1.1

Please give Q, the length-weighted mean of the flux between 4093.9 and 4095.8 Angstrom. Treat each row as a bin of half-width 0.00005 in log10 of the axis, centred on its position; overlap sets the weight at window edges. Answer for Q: 6.38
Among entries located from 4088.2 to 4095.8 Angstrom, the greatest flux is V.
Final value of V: 9.65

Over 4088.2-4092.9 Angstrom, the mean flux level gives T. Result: 8.54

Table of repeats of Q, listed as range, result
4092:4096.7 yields 7.15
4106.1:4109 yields 6.87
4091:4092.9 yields 8.99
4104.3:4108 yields 5.98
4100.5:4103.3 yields 4.69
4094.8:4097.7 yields 6.69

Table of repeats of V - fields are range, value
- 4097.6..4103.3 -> 6.5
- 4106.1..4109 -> 7.17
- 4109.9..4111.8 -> 6.42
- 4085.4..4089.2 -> 8.68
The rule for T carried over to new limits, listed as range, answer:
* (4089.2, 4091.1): 8.1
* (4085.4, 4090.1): 7.93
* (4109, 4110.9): 5.41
